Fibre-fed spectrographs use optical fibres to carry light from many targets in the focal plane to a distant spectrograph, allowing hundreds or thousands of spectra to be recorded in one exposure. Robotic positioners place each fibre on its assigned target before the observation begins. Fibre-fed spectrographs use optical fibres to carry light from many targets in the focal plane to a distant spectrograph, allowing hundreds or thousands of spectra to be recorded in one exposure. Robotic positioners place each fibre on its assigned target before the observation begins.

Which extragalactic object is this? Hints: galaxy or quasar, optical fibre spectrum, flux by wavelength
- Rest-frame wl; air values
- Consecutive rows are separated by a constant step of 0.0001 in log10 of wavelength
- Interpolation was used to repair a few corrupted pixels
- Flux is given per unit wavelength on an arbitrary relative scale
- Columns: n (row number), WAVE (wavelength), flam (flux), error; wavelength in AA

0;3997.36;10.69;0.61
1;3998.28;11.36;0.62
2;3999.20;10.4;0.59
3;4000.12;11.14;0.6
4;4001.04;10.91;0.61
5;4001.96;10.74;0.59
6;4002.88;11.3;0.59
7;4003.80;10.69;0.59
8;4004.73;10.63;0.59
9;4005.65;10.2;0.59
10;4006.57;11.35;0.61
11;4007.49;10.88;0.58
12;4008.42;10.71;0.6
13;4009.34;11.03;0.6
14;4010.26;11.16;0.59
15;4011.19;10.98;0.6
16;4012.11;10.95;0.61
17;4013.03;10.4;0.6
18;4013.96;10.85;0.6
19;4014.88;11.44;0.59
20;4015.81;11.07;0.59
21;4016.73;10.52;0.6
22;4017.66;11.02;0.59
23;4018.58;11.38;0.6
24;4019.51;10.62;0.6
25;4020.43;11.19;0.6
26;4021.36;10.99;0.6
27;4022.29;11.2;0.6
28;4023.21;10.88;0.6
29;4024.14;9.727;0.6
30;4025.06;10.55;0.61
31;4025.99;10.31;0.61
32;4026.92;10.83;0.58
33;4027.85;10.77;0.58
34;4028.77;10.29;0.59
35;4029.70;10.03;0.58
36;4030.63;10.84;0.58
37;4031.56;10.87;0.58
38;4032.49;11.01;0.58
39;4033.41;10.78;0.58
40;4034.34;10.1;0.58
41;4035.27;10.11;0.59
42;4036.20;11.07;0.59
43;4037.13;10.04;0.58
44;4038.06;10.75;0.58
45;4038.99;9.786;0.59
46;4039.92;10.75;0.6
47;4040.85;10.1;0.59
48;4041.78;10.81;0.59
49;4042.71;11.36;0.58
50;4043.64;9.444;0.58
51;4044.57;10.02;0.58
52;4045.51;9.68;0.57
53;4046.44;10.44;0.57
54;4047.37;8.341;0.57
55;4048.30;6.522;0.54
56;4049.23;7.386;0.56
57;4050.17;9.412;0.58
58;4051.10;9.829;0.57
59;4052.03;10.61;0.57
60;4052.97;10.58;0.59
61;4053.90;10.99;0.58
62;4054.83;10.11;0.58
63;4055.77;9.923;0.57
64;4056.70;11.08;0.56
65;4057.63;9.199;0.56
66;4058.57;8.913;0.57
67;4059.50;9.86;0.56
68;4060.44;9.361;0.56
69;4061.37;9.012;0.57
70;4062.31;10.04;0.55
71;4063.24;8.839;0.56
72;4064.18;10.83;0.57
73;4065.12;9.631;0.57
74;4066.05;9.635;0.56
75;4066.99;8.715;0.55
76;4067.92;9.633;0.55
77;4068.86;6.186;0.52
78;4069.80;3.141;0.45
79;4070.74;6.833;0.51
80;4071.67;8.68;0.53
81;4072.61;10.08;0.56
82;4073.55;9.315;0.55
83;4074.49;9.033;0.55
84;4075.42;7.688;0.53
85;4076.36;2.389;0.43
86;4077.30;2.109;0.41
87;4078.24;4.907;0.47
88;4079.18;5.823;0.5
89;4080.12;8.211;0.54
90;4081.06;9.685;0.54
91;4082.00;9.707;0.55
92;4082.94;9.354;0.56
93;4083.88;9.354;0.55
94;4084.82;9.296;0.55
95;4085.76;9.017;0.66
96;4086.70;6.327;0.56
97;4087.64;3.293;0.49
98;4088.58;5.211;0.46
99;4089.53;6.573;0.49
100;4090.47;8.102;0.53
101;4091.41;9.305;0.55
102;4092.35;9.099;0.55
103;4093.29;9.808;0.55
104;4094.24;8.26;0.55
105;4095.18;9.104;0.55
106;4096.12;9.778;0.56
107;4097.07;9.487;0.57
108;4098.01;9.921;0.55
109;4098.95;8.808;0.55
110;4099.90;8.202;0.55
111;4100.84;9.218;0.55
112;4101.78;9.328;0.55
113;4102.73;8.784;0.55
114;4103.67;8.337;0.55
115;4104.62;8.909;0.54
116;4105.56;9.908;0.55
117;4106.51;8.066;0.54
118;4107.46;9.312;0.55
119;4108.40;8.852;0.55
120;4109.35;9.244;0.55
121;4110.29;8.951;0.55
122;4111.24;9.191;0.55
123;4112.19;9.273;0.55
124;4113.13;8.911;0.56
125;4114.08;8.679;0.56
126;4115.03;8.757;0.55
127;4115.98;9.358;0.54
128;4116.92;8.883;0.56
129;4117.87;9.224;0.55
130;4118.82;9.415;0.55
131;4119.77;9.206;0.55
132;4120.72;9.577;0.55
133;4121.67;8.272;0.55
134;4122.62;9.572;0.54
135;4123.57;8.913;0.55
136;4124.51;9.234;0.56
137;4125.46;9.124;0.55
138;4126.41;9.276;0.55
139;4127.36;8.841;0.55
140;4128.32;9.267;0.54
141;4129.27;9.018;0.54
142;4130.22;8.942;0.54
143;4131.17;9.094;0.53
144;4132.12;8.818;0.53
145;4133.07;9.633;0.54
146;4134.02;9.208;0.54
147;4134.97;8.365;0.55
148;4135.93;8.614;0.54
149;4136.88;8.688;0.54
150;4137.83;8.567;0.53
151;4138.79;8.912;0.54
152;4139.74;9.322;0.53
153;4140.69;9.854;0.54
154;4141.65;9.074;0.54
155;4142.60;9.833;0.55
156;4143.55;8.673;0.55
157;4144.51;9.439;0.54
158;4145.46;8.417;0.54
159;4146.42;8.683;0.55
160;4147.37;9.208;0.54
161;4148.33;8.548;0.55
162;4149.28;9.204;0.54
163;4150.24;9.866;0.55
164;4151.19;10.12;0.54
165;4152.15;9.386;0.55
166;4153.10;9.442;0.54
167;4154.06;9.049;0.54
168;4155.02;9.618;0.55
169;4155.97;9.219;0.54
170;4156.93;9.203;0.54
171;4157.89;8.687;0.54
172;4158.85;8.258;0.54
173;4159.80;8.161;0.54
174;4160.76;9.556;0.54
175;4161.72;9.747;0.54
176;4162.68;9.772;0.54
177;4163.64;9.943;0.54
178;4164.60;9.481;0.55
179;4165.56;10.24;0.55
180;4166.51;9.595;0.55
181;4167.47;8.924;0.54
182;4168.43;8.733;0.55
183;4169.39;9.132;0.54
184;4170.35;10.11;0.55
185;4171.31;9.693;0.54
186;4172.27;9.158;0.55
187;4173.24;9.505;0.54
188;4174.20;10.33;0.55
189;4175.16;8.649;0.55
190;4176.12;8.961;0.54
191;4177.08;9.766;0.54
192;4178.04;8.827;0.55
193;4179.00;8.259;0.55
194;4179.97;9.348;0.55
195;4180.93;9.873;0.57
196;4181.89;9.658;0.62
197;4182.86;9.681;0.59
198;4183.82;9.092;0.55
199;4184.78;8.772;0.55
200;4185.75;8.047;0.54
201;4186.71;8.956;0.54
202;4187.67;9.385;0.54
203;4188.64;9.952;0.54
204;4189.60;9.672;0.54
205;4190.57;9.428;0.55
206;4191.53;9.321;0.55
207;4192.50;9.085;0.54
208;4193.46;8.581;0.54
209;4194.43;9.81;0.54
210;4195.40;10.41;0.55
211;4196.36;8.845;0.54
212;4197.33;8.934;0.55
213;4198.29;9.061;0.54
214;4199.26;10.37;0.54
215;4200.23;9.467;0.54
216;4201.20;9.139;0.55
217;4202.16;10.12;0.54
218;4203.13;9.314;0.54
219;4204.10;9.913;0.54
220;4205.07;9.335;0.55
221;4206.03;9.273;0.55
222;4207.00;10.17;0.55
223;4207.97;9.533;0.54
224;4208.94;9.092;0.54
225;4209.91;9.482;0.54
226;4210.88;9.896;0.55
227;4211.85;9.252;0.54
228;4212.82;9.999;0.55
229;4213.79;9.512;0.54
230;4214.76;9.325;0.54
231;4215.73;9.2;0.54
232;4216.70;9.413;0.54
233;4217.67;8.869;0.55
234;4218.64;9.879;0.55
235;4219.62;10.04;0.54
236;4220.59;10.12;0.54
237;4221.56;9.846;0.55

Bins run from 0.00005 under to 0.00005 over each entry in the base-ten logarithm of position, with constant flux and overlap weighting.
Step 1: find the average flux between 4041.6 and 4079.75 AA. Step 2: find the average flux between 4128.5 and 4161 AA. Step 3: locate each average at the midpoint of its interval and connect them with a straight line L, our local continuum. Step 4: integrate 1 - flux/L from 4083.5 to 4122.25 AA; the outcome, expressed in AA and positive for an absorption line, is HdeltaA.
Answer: 0.8 AA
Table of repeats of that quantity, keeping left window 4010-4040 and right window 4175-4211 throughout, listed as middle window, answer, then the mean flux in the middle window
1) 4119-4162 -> 2.95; 9.1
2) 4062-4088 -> 6.37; 7.78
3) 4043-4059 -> 1.39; 9.58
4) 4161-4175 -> -0.03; 9.57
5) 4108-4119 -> 1.03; 9.05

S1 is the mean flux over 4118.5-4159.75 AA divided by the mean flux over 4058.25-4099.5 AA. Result 1.12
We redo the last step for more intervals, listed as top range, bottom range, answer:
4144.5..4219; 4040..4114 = 1.07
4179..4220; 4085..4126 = 1.08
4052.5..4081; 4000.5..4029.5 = 0.77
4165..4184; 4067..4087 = 1.25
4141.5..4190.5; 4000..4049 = 0.88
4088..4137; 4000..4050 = 0.85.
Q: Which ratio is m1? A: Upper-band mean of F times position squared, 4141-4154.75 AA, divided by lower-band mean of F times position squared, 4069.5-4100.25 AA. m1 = 1.2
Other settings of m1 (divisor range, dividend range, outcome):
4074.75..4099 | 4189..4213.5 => 1.30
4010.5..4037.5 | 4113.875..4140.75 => 0.89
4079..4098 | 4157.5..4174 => 1.17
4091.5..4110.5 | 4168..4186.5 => 1.06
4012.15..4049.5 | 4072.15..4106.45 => 0.80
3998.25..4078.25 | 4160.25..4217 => 1.03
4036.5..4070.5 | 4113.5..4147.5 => 0.99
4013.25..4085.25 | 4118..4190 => 1.02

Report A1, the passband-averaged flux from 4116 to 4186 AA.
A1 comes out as 9.19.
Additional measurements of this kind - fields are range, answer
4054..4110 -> 8.44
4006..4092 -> 9.42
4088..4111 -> 8.75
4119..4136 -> 9.07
